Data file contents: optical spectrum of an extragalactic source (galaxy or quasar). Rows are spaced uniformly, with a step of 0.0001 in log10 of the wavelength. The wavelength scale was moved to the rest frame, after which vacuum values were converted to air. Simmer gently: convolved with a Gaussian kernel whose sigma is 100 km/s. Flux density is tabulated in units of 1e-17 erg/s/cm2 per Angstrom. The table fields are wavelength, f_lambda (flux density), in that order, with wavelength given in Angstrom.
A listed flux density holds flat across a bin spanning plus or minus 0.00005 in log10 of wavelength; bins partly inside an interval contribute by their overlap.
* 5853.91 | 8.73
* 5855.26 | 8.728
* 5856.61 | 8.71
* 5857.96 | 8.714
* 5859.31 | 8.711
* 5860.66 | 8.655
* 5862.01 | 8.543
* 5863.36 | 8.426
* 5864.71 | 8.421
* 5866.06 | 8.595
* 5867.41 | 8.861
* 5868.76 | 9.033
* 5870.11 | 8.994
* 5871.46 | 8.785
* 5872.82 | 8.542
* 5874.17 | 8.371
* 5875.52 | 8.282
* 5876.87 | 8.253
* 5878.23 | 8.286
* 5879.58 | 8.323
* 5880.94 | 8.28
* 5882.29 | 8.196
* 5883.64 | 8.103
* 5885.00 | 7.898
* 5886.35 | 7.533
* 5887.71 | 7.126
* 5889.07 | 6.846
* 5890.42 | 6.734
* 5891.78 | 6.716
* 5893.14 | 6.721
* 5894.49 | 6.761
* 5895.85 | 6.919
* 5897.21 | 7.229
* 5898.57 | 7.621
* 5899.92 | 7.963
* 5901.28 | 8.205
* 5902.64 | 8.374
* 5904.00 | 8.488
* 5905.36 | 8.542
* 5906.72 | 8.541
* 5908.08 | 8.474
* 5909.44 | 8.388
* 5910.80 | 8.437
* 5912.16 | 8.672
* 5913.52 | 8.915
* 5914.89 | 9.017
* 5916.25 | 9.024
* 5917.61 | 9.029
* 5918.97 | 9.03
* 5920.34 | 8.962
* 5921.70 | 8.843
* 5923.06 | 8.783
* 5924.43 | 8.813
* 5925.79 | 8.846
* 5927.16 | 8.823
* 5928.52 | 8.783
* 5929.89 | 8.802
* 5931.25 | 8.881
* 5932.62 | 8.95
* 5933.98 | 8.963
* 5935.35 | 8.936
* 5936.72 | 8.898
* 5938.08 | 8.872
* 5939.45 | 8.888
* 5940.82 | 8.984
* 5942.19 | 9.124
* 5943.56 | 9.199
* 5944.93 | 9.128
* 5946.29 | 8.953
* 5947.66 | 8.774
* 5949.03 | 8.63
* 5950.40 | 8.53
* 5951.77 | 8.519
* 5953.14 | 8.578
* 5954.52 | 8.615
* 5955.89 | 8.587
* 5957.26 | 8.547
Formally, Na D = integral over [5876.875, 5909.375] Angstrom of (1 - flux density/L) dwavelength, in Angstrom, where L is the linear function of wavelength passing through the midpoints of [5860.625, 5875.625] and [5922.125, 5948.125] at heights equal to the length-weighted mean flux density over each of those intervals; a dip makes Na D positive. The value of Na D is 3.7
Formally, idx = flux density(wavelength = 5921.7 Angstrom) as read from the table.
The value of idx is 8.843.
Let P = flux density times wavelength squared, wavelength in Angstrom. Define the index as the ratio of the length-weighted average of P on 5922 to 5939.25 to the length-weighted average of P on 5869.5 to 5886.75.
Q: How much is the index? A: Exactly 1.1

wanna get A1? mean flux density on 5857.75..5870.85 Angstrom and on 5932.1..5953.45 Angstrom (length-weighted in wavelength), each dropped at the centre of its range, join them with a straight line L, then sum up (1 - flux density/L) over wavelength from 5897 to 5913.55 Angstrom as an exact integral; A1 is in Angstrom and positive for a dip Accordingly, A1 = 0.9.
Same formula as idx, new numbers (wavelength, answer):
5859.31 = 8.711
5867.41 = 8.861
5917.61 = 9.029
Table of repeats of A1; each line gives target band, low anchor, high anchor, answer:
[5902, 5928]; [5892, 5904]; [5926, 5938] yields -1.8 Angstrom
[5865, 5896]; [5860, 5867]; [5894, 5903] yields 0.5 Angstrom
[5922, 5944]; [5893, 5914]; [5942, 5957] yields -1.0 Angstrom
